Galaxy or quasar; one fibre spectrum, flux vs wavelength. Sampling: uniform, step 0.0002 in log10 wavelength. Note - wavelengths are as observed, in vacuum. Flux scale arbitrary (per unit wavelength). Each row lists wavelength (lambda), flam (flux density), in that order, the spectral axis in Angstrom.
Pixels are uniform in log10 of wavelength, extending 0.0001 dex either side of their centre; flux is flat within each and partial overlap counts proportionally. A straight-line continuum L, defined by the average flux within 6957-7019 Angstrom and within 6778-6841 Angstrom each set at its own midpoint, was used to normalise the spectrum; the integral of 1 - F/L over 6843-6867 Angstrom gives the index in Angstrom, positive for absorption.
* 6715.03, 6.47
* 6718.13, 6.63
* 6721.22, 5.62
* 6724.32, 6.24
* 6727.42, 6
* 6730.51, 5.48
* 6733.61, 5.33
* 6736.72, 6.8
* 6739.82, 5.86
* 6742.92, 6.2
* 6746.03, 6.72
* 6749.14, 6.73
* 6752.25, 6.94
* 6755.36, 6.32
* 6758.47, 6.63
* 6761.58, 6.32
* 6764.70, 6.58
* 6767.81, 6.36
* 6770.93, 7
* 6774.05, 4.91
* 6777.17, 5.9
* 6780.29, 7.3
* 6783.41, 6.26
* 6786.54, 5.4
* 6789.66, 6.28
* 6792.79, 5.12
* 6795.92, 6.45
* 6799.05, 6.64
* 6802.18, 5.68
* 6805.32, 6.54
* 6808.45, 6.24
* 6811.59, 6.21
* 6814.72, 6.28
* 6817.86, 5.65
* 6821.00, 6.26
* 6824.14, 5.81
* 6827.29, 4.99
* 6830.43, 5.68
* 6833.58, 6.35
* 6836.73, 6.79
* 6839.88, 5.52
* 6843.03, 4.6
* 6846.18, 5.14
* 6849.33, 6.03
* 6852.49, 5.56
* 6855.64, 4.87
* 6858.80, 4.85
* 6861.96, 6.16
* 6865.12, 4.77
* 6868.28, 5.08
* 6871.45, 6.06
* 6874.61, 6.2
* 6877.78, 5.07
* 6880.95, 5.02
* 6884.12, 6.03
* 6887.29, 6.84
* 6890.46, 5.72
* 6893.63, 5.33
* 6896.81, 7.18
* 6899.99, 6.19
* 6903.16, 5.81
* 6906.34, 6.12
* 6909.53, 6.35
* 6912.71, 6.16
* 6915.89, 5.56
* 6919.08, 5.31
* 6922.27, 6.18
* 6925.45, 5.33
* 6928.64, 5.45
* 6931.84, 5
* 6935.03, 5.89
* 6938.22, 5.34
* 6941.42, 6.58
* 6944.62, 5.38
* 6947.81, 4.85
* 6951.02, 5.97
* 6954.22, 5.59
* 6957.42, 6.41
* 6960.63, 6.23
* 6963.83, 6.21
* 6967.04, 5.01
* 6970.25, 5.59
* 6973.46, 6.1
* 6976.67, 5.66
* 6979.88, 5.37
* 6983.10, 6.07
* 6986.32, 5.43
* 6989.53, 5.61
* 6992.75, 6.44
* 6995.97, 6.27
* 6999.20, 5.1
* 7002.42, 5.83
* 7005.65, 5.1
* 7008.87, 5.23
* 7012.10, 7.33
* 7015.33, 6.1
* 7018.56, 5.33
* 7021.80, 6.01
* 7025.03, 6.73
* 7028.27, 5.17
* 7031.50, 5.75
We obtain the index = 2.88 Angstrom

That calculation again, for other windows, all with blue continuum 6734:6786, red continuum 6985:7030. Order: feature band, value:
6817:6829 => 1.1 Angstrom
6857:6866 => 1.3 Angstrom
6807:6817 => 0.1 Angstrom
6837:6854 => 2.0 Angstrom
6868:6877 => 0.5 Angstrom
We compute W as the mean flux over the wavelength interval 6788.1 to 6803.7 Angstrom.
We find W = 6.04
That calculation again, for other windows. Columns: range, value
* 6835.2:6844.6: 5.63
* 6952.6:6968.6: 5.89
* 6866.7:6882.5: 5.48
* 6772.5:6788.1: 5.96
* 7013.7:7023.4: 5.81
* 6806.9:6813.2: 6.23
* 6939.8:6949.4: 5.6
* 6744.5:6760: 6.67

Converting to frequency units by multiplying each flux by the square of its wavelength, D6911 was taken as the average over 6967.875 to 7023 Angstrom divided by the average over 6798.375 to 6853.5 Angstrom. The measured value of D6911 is 1.0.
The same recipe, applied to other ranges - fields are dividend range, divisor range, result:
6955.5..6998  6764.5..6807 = 1.01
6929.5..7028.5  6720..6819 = 0.99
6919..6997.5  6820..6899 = 1.04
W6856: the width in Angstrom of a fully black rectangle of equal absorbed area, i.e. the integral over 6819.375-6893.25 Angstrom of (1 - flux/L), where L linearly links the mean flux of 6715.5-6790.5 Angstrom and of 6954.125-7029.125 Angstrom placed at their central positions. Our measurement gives 5.5 Angstrom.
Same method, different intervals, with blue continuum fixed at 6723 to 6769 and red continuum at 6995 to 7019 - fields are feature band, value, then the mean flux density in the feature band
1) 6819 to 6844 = 1.47 Angstrom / 5.77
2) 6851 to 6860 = 1.46 Angstrom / 5.1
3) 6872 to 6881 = 0.71 Angstrom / 5.57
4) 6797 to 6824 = 0.02 Angstrom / 6.17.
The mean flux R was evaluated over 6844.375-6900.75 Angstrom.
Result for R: 5.66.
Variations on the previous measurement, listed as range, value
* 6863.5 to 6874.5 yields 5.43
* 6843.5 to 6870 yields 5.28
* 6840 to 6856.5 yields 5.28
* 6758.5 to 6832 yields 6.09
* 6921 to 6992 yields 5.7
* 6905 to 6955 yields 5.69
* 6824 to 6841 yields 5.87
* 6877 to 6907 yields 5.95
